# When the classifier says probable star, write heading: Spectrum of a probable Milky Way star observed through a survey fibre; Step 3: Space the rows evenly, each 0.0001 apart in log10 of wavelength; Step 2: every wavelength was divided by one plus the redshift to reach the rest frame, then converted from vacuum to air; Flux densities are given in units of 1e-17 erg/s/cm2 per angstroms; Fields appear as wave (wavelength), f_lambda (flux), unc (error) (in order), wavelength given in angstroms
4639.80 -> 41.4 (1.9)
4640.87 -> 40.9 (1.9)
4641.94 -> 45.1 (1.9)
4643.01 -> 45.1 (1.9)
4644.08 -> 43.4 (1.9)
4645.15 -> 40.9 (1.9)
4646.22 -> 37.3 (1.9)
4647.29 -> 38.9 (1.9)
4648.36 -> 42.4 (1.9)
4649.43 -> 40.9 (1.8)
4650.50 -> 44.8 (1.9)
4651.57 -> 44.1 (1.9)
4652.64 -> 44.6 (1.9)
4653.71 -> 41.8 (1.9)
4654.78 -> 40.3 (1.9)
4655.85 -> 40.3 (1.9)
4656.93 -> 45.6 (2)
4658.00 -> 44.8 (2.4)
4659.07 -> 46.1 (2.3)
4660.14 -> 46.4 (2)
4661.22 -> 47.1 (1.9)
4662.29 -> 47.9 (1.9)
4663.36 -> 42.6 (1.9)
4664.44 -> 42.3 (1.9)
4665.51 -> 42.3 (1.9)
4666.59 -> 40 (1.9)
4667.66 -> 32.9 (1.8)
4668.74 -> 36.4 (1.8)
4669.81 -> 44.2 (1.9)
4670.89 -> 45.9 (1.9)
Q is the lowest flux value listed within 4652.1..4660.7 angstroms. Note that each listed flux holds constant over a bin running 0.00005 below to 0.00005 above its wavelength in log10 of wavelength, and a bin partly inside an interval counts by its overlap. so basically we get 40.3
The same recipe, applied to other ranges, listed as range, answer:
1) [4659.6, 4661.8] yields 46.4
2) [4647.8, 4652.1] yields 40.9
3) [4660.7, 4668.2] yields 32.9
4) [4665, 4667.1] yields 40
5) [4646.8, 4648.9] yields 38.9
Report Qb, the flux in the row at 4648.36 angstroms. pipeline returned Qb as 42.4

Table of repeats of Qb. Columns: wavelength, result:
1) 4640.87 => 40.9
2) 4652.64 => 44.6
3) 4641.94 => 45.1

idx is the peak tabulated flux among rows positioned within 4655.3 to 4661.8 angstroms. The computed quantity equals 47.1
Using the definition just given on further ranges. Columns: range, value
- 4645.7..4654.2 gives 44.8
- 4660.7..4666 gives 47.9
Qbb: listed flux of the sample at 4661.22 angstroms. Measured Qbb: 47.1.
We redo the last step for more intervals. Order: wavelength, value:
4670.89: 45.9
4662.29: 47.9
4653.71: 41.8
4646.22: 37.3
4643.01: 45.1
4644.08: 43.4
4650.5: 44.8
